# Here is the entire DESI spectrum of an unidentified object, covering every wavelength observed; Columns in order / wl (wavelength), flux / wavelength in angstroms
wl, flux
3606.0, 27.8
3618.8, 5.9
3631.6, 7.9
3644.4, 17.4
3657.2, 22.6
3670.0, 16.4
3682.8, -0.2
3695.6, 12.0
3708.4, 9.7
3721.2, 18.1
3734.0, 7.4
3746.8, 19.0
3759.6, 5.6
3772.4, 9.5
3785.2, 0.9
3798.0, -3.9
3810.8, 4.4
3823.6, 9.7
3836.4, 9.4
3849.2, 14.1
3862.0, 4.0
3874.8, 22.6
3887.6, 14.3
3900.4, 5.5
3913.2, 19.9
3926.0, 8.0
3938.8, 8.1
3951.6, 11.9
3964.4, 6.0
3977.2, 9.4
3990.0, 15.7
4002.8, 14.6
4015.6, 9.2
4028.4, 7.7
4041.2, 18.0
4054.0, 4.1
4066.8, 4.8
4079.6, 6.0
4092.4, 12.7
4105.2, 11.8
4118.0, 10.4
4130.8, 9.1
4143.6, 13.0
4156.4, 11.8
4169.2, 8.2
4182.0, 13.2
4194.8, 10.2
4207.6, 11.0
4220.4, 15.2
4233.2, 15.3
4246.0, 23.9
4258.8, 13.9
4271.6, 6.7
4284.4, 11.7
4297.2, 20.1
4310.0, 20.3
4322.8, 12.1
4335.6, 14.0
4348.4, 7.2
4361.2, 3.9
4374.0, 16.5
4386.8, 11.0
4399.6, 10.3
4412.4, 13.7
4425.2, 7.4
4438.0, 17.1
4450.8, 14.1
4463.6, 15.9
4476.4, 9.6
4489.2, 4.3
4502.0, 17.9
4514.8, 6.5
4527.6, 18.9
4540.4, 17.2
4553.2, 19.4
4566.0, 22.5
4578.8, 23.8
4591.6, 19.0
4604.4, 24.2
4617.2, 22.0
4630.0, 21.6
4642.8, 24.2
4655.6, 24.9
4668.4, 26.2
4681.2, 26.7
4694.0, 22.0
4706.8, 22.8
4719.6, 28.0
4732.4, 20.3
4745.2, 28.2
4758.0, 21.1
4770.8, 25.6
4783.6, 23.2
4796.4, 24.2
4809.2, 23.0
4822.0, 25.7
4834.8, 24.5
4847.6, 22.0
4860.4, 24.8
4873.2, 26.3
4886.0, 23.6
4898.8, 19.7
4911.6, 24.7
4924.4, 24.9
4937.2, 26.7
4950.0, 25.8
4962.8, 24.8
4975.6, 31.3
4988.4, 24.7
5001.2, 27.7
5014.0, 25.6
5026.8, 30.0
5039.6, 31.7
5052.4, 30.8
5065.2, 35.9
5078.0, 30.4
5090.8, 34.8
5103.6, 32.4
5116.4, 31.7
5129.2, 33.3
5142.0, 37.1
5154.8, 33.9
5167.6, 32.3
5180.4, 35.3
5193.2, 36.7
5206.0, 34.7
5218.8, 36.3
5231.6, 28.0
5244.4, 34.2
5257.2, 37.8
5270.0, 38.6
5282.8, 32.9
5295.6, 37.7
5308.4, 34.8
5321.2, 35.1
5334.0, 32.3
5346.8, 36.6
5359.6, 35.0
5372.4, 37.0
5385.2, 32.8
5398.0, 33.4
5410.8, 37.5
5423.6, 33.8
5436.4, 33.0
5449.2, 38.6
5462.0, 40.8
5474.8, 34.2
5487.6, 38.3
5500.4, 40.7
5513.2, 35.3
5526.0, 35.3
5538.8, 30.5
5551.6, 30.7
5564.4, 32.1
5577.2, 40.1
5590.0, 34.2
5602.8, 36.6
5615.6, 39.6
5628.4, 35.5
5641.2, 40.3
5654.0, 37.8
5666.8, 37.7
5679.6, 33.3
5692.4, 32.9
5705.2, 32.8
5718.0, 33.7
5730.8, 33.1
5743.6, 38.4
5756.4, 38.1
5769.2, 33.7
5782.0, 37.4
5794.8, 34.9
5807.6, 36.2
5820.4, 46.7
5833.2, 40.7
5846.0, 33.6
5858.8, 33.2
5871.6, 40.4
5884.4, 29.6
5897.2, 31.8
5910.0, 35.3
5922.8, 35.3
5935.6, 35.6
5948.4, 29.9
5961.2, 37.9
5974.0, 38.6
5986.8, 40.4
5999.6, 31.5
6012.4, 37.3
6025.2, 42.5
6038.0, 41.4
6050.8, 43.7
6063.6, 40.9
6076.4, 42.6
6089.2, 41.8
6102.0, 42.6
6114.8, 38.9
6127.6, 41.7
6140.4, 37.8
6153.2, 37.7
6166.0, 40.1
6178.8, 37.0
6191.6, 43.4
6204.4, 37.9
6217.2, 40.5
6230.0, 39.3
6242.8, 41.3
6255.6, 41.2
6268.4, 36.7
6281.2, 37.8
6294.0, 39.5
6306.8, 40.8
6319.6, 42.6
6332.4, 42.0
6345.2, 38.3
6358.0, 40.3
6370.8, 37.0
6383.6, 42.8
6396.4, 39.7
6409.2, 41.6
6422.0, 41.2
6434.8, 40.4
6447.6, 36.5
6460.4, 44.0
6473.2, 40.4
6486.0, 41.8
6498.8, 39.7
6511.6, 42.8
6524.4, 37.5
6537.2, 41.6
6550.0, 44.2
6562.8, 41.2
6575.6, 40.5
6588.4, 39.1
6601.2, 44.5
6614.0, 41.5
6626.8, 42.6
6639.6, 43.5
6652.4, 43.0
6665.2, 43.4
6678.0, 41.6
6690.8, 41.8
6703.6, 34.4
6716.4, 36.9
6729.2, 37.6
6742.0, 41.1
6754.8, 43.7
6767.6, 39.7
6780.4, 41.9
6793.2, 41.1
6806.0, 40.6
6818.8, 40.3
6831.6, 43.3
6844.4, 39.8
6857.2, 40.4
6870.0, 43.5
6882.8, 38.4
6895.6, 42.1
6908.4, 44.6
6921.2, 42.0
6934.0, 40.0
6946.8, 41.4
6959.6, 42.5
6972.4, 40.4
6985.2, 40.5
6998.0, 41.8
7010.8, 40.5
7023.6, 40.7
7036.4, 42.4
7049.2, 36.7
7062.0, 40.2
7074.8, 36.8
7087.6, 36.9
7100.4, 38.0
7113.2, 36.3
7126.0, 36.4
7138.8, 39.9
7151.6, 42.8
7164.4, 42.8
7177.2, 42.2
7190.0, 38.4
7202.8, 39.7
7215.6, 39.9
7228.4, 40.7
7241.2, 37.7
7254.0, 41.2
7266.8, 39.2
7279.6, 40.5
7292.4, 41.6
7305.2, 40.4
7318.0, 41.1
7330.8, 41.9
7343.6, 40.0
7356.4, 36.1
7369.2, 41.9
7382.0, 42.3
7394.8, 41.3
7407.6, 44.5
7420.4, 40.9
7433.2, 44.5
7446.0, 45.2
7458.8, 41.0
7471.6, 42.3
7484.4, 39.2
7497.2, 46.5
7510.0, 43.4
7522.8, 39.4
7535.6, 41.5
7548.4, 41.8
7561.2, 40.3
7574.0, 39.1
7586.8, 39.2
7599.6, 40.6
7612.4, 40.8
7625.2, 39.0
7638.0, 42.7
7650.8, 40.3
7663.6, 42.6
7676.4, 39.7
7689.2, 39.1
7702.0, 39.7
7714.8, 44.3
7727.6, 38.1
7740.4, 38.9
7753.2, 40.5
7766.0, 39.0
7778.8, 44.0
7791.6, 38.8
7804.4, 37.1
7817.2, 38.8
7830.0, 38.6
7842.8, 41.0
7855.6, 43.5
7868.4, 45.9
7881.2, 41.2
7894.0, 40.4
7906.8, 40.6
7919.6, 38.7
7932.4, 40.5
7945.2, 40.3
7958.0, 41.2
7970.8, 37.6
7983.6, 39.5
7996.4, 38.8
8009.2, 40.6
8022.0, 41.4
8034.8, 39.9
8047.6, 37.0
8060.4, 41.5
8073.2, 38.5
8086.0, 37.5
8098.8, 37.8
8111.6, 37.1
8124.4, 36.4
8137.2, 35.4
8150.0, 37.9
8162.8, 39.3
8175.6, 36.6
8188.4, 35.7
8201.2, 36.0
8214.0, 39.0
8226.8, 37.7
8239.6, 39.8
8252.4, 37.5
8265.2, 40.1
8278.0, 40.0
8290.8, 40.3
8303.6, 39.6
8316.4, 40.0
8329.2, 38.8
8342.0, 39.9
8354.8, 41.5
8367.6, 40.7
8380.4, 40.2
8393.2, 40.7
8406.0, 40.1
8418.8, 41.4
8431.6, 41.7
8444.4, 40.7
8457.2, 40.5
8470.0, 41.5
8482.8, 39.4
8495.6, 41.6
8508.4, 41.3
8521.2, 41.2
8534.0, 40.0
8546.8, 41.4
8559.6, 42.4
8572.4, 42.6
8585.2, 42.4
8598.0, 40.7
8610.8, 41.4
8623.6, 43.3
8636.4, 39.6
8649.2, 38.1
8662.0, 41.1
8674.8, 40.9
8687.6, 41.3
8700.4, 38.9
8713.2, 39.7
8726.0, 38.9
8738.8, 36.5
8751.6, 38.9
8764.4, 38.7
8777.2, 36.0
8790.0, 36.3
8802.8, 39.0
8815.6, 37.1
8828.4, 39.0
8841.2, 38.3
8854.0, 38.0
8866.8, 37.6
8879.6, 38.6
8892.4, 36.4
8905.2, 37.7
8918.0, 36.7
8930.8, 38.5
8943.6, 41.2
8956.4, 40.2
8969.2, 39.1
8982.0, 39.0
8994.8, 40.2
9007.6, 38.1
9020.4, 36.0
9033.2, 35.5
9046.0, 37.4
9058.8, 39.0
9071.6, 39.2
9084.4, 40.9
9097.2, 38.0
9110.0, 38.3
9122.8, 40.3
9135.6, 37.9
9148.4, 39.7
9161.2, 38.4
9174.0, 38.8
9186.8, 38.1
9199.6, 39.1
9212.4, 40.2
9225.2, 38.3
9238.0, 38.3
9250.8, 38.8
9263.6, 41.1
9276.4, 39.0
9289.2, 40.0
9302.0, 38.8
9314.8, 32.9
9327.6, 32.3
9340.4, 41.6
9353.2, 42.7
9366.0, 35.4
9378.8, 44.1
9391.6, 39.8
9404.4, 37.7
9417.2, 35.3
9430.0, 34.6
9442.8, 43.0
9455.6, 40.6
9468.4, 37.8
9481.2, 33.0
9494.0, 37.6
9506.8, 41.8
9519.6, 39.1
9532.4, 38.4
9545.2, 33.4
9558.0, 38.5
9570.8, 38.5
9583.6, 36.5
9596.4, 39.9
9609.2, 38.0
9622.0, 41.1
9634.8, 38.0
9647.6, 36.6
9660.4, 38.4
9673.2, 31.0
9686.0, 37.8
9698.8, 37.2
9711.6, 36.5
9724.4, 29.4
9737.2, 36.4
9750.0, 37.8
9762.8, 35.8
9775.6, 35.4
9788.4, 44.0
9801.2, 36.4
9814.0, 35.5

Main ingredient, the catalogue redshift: 0.14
